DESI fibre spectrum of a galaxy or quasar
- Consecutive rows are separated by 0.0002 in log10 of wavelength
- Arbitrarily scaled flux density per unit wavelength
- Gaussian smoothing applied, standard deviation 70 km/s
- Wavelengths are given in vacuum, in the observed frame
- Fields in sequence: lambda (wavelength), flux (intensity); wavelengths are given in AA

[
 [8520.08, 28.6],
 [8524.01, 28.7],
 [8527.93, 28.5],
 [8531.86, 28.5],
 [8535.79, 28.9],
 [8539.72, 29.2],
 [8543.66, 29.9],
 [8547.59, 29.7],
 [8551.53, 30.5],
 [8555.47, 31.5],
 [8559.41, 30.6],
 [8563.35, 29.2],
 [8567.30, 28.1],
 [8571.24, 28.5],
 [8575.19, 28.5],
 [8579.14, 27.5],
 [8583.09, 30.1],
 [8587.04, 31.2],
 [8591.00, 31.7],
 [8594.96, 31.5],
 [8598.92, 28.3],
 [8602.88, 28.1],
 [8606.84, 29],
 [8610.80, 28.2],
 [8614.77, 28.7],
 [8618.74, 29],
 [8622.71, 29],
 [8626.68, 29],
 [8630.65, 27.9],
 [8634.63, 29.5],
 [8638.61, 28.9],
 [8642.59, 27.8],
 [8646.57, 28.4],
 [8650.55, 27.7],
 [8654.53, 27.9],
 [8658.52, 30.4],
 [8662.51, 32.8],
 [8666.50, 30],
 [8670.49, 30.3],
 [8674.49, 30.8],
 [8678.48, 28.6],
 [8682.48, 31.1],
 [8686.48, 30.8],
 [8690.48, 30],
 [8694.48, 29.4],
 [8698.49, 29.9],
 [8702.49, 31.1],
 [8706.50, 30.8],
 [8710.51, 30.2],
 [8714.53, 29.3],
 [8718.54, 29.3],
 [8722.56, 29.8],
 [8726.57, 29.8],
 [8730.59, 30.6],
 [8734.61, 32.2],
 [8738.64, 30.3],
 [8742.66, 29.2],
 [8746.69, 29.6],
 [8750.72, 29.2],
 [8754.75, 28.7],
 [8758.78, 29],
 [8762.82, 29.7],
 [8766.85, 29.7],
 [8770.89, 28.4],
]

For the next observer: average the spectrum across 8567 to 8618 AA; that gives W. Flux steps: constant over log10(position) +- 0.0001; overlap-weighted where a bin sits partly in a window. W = 29.2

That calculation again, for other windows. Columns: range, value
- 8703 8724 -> 30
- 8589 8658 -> 28.9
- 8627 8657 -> 28.4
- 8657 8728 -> 30.2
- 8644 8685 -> 29.8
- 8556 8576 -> 29.2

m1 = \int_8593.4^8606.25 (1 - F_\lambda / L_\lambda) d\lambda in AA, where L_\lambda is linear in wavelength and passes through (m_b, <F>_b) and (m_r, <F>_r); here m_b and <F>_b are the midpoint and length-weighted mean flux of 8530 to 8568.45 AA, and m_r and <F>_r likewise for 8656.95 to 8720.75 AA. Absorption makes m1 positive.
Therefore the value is 0.29 AA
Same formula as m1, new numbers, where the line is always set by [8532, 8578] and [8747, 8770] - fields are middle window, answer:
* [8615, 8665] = 0.56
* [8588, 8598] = -0.62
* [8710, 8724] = -0.14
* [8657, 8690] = -1.41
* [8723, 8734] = -0.42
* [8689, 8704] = -0.39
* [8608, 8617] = 0.26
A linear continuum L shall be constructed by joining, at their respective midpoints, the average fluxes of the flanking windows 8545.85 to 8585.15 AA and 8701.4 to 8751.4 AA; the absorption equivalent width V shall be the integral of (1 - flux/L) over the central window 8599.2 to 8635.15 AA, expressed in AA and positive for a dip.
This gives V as 1.2 AA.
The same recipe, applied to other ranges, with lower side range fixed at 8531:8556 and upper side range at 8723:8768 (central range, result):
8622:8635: 0.4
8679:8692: -0.3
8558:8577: 0.5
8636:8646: 0.4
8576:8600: -0.3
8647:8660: 0.5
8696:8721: -0.2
